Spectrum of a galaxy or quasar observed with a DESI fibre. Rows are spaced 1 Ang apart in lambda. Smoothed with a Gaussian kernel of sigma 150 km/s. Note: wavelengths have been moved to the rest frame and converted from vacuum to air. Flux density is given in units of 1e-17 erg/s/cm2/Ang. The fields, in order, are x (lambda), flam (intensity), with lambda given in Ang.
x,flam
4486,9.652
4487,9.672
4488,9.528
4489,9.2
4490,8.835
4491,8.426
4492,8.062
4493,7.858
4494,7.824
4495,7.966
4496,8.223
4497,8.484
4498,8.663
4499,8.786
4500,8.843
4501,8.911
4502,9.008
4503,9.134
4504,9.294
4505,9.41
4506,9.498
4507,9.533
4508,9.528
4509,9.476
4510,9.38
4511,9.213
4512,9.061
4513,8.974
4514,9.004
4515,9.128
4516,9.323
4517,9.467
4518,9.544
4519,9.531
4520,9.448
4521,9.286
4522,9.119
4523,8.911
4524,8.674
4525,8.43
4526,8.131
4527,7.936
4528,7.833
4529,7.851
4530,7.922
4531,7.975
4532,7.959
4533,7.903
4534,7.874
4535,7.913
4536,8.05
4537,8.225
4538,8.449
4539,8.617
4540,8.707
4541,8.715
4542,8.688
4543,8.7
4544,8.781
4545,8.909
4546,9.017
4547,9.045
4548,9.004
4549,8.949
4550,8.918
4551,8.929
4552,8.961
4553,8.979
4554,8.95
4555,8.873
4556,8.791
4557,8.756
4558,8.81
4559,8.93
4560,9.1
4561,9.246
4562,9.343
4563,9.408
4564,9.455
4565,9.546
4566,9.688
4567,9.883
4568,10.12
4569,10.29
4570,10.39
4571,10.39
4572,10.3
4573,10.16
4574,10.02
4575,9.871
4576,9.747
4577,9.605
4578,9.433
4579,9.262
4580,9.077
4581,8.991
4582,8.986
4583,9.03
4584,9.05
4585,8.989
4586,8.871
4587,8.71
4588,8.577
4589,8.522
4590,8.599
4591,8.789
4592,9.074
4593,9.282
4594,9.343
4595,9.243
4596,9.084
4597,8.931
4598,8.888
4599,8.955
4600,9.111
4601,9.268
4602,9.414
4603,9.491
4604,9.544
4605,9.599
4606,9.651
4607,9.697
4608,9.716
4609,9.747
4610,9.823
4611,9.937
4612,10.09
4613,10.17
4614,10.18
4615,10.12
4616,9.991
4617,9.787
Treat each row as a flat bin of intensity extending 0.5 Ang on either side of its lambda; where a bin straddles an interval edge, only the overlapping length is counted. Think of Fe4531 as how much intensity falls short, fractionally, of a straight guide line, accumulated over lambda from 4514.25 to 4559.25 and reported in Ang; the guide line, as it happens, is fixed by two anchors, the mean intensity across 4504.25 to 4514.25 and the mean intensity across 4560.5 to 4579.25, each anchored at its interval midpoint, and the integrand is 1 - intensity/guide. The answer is 4.0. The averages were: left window 9.31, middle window 8.69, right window 9.8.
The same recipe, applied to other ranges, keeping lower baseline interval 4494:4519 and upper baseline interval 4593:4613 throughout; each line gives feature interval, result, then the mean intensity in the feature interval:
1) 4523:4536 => 1.5 Ang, 8.07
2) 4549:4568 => 0.2 Ang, 9.16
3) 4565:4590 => -0.3 Ang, 9.48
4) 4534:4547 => 0.9 Ang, 8.56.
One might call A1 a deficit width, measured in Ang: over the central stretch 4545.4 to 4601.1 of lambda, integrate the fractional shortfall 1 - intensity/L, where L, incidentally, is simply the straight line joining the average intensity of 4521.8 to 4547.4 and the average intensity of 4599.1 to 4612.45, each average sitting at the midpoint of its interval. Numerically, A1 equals -1.3 Ang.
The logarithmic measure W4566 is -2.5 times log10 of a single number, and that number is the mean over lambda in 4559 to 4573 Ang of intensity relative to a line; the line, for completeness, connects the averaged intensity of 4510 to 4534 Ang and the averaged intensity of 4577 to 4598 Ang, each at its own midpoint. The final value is -0.10 mag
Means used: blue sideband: 8.72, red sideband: 9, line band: 9.76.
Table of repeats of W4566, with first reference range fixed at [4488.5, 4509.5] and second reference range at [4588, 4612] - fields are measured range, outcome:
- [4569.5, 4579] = -0.089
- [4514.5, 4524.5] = -0.040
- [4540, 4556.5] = 0.020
